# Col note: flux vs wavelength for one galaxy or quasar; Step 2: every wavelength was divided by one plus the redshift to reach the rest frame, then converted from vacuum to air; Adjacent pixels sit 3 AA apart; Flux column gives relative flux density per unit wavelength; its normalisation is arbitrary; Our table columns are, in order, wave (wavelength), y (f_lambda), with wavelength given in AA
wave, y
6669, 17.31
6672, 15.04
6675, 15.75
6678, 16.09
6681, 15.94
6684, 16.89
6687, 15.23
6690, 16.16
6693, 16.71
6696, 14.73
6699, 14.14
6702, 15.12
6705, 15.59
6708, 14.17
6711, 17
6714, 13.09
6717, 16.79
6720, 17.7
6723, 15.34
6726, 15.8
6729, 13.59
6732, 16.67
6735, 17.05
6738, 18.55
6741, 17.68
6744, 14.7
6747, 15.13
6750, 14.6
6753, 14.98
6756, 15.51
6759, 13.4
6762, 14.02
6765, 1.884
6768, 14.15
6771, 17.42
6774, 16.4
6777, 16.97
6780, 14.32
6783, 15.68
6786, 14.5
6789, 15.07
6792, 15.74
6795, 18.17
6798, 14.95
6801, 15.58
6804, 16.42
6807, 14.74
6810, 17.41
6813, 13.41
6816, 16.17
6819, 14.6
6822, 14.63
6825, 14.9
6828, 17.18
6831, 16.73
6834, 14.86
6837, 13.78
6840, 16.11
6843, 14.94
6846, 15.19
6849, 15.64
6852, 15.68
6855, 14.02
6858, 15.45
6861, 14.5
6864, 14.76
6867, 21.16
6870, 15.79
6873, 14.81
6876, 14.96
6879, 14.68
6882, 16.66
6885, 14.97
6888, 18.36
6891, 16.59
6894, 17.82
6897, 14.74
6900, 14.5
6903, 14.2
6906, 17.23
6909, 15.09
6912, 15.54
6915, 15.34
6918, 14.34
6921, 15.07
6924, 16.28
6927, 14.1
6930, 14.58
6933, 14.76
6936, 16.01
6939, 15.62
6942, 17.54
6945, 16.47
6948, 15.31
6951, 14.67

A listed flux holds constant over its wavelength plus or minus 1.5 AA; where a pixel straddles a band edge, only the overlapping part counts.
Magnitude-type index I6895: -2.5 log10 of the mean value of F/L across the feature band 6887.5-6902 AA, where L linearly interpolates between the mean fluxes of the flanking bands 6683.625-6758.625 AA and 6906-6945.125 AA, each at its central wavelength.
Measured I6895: -0.05 mag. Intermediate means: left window 15.7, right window 15.5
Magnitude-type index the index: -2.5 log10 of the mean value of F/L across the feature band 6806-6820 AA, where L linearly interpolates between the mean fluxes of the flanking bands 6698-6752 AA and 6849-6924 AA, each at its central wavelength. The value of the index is 0.03 mag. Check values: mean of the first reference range 15.7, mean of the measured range 15.3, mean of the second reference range 15.7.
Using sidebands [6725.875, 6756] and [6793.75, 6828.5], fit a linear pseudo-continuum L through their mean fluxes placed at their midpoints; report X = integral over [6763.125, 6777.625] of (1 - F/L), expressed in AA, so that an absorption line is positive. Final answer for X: 2.4 AA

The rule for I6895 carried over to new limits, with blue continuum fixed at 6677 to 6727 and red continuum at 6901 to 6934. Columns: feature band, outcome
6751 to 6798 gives 0.07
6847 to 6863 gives 0.02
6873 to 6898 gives -0.06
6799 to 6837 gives -0.01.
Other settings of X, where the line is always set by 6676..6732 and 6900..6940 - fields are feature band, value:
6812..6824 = 0.5 AA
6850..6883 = -0.8 AA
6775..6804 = -0.5 AA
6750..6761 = 0.6 AA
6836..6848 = 0.2 AA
